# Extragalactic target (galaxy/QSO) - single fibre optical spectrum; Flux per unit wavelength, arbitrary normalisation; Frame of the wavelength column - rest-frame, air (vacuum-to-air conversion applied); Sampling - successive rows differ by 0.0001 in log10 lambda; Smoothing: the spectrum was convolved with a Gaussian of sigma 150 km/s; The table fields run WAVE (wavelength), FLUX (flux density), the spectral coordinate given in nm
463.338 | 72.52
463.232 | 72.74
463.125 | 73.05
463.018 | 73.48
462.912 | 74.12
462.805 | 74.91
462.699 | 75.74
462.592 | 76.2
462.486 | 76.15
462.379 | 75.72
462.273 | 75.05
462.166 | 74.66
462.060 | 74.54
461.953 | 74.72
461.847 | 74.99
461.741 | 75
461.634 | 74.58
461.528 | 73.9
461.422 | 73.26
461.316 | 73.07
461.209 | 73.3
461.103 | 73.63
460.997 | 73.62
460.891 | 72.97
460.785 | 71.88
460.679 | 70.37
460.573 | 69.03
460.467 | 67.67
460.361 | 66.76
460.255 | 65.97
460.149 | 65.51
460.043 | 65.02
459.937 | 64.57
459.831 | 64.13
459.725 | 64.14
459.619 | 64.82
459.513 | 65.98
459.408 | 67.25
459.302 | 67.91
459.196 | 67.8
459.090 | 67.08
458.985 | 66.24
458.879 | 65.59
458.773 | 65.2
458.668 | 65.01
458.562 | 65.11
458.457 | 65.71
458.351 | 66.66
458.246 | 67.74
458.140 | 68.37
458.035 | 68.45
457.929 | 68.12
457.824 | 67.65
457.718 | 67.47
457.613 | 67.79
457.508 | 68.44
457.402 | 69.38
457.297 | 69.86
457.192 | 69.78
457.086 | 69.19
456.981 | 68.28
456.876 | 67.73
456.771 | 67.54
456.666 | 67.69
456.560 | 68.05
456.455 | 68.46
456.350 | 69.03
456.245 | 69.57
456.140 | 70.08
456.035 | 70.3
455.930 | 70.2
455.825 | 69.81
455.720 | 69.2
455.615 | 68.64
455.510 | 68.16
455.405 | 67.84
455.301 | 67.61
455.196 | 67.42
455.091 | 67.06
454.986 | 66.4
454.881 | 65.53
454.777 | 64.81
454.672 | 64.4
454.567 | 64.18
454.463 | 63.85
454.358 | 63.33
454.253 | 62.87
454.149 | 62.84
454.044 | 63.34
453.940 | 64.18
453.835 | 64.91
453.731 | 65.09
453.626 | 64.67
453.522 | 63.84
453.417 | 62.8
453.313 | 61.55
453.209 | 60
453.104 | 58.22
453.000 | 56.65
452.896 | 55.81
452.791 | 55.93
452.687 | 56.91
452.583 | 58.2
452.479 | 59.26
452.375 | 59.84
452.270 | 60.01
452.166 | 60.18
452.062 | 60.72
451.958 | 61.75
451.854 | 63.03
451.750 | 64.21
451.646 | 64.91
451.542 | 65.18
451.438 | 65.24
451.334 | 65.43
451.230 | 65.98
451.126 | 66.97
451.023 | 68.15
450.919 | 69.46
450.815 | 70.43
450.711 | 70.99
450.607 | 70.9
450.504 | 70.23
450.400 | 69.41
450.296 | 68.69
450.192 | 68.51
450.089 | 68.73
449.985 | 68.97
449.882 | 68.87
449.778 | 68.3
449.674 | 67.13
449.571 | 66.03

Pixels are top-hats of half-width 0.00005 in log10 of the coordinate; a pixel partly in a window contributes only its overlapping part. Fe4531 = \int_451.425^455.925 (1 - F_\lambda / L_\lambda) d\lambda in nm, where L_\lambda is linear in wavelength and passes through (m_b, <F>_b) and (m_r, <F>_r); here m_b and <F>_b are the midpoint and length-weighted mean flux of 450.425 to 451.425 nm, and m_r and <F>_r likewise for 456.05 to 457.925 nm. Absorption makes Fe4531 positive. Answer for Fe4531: 0.35 nm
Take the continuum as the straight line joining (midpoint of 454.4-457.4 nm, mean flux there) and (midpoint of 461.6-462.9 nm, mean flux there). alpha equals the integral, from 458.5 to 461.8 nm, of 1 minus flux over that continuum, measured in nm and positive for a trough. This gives 0.189 nm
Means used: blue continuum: 67.9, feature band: 68.6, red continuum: 75.1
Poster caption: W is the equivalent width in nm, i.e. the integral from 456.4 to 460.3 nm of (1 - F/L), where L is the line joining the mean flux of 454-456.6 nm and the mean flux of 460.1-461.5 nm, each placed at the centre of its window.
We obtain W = 0.11 nm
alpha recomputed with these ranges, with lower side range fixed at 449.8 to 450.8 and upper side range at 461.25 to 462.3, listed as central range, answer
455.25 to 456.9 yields 0.07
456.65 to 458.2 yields 0.09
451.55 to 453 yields 0.21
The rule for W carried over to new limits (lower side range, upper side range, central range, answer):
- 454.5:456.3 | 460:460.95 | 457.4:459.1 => 0.03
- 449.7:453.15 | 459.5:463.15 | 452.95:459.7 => 0.16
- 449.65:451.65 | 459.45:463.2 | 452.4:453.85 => 0.19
